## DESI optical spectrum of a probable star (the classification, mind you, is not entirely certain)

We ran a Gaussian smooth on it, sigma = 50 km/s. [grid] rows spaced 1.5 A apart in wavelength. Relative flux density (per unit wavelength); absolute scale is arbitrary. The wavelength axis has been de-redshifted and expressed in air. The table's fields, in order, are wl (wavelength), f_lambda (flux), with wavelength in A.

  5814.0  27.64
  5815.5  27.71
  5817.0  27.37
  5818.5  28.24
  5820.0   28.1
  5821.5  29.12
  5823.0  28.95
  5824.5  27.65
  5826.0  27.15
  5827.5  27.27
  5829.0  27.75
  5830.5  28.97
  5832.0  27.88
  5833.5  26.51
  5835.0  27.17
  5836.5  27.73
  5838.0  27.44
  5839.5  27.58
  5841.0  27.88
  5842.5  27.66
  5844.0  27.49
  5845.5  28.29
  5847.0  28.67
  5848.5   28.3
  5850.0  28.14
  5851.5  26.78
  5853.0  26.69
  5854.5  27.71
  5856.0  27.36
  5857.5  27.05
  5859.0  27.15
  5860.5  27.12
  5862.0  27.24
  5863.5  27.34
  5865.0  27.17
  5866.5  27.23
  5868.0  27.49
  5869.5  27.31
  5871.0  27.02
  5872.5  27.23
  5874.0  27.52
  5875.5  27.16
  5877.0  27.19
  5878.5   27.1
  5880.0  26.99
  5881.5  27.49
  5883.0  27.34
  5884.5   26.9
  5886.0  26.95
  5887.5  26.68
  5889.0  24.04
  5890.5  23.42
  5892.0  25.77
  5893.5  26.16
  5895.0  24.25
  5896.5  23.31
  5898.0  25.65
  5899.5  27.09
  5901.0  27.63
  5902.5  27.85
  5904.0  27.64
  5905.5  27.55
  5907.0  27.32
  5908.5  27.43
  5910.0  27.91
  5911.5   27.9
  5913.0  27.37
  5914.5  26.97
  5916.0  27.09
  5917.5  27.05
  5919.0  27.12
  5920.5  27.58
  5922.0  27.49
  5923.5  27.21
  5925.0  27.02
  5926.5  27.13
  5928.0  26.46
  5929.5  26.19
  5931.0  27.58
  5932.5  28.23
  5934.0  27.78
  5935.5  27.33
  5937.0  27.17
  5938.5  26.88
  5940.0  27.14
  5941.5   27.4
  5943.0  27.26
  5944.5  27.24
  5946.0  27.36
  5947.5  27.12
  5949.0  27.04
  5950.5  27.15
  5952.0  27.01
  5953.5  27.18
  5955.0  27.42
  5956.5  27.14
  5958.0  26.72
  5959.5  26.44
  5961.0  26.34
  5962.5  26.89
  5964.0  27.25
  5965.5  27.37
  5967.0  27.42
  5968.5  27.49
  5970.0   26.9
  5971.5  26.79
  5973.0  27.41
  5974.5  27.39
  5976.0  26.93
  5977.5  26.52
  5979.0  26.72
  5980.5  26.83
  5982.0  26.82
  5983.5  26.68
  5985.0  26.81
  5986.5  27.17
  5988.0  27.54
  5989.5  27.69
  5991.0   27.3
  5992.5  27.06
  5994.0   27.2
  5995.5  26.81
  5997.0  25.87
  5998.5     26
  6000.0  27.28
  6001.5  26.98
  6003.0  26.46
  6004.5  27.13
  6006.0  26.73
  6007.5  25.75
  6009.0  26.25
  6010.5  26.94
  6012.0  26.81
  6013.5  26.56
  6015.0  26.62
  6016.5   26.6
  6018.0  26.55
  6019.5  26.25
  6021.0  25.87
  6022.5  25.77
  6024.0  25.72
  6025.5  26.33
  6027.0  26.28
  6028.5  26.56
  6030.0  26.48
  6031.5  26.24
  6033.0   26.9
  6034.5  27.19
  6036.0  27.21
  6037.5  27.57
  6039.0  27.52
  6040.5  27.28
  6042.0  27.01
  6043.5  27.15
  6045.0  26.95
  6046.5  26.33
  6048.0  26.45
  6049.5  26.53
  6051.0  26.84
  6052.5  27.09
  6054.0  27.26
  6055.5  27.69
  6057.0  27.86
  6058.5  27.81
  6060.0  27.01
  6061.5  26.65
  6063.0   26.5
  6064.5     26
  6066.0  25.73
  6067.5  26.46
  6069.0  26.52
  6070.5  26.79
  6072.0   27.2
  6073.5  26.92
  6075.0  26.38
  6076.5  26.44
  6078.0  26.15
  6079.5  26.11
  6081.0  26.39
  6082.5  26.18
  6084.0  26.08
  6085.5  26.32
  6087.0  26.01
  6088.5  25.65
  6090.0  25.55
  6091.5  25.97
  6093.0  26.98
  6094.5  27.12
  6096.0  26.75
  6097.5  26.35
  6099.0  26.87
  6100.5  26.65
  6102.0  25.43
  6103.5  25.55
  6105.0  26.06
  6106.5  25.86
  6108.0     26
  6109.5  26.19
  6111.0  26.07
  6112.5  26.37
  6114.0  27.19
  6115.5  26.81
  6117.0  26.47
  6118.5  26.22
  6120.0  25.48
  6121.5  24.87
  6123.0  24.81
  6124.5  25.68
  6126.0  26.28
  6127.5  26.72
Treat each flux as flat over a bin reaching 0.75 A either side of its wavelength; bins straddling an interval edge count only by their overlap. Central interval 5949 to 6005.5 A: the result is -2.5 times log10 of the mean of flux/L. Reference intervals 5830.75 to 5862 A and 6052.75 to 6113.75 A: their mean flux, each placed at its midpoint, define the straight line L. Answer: 0.00 mag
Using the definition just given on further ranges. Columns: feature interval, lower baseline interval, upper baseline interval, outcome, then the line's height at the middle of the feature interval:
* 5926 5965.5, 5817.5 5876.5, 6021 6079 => 0.00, 27.2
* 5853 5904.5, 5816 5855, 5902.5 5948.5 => 0.03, 27.6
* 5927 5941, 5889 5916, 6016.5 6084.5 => -0.03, 26.5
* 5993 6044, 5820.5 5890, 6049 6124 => 0.00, 26.7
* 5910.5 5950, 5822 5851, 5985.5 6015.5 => 0.00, 27.2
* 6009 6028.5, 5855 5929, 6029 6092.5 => 0.02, 26.7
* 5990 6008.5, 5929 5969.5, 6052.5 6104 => 0.01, 26.9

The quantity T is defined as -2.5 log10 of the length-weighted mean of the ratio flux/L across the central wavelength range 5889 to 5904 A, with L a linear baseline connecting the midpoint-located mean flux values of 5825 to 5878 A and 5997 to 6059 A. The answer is 0.07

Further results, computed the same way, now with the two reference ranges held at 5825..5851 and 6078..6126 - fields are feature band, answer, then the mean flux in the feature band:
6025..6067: -0.02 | 26.9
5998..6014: 0.00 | 26.6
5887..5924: 0.03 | 26.6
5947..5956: 0.00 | 27.2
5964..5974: -0.01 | 27.2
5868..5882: 0.01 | 27.2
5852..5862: 0.02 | 27.2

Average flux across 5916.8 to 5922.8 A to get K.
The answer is 27.3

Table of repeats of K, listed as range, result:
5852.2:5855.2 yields 27.2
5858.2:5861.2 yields 27.1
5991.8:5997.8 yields 26.7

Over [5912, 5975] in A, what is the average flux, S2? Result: 27.2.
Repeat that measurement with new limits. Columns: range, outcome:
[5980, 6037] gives 26.7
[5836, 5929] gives 27.1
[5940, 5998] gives 27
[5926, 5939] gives 27.2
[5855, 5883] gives 27.2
